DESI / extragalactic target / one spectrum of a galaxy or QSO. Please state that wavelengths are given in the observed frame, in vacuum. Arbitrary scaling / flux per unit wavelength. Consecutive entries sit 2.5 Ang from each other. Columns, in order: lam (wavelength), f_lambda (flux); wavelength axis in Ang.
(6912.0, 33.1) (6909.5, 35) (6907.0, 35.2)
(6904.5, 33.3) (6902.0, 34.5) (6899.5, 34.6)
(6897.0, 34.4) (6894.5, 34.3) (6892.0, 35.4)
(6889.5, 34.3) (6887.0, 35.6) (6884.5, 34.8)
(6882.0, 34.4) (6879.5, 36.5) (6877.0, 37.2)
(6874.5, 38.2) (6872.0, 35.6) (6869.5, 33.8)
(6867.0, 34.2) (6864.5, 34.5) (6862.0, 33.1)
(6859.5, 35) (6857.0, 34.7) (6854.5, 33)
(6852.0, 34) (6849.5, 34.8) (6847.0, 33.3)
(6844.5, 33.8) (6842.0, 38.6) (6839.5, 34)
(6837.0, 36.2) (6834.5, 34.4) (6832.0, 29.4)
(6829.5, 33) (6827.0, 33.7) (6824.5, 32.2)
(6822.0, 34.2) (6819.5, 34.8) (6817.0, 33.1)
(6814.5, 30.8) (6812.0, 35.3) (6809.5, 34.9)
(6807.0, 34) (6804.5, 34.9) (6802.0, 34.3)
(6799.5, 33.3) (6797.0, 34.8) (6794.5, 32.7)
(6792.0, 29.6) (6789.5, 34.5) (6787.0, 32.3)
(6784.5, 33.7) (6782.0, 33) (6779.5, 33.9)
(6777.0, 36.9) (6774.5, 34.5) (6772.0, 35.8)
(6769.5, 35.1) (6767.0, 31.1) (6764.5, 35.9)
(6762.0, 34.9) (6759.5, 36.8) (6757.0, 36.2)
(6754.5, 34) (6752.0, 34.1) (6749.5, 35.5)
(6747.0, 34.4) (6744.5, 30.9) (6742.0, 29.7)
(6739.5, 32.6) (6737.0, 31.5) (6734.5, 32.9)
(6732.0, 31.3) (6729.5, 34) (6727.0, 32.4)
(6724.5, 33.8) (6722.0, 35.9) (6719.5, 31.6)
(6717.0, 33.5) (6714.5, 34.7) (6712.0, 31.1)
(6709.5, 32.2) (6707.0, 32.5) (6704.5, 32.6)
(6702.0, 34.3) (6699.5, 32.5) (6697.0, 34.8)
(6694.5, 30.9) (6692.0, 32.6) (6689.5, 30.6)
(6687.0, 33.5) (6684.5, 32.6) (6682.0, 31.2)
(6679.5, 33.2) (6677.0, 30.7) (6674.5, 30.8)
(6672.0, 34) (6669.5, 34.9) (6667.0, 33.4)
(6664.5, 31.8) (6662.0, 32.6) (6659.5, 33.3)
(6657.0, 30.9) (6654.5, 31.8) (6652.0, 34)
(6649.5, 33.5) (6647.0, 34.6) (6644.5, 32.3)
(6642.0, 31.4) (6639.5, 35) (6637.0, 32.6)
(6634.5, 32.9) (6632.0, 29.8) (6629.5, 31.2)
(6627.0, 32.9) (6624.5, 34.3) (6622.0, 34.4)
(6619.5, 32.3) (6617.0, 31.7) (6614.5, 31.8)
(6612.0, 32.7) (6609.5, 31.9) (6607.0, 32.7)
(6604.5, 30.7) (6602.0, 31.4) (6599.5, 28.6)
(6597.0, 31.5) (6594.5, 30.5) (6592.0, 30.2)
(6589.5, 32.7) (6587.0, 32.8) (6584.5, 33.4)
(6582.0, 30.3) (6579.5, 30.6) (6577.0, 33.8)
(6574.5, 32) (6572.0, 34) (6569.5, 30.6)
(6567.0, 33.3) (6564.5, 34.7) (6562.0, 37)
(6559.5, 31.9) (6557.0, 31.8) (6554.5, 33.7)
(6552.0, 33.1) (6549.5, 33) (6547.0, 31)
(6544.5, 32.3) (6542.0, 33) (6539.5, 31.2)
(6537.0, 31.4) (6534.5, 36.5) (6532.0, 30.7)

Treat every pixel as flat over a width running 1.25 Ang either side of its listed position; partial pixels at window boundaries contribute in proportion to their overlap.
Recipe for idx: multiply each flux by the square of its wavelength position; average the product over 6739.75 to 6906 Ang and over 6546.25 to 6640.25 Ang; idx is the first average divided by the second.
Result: 1.13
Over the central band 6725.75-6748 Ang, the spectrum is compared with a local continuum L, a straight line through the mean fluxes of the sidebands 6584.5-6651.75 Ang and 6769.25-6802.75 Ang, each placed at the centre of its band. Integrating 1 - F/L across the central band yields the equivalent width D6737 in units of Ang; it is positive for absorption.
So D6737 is 0.80 Ang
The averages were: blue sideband 32.2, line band 32.2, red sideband 33.8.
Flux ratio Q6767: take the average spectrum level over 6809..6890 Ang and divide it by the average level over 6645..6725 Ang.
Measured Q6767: 1.05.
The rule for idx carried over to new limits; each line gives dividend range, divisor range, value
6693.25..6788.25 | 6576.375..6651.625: 1.08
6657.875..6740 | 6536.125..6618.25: 1.06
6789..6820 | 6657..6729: 1.06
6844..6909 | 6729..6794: 1.07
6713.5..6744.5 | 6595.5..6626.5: 1.06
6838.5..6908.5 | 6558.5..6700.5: 1.15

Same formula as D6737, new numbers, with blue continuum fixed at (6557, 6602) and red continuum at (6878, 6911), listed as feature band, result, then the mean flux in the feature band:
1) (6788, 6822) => 0.43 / 33.6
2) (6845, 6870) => 0.33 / 34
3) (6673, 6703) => 0.71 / 32.3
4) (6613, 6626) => -0.15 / 32.9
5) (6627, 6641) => 0.13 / 32.3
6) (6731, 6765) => 0.00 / 33.6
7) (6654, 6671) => 0.08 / 32.7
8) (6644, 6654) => -0.24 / 33.6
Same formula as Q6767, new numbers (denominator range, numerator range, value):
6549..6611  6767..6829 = 1.05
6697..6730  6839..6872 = 1.04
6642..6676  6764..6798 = 1.03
